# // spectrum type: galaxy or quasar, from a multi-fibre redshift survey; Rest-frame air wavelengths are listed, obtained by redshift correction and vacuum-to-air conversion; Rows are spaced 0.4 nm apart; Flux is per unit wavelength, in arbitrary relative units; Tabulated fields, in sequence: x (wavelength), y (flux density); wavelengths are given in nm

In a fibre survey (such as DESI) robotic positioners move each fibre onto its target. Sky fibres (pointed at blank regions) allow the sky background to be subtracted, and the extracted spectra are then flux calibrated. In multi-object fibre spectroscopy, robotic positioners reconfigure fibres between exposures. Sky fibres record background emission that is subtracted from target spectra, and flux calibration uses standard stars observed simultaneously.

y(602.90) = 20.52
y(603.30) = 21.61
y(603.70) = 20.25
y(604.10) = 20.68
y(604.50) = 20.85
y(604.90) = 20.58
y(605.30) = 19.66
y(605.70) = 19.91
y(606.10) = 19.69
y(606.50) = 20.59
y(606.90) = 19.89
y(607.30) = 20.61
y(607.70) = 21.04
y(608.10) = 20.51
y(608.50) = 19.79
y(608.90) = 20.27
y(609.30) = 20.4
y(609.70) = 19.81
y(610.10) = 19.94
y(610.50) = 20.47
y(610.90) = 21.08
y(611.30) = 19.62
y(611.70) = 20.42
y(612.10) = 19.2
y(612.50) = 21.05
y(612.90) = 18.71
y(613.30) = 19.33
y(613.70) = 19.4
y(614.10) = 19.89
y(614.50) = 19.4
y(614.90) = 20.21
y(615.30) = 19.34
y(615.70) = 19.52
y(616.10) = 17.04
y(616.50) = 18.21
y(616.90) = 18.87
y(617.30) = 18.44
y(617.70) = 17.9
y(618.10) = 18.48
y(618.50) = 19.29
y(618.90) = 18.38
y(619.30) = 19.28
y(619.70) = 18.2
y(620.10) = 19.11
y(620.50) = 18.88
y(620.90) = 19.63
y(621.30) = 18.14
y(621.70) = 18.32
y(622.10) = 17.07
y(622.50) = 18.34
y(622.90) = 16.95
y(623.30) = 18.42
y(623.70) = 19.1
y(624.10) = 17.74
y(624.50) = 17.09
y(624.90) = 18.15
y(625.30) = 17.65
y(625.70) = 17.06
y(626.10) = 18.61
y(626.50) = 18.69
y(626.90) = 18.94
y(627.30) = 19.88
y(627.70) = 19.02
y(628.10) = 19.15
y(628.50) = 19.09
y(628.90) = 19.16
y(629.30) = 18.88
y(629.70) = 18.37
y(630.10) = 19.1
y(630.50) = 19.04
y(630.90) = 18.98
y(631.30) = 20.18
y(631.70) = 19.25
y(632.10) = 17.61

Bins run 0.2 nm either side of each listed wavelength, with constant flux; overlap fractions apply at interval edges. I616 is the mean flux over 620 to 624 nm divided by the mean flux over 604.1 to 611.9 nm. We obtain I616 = 0.9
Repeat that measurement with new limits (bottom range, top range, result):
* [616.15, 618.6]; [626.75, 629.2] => 1.04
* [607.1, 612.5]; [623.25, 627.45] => 0.90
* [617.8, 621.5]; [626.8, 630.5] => 1.01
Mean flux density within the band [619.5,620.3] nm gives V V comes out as 18.7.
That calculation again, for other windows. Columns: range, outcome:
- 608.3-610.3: 20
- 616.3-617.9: 18.4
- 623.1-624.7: 18.1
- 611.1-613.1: 19.8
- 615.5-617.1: 18.4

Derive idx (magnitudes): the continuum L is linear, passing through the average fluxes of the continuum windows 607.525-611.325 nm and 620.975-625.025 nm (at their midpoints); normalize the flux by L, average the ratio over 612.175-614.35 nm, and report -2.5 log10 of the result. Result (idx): 0.001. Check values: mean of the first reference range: 20.3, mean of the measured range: 19.6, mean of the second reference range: 18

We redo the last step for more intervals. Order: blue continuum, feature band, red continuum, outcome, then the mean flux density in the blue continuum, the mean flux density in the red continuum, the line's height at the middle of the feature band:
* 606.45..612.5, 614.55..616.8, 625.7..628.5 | 0.05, 20.3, 18.9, 19.8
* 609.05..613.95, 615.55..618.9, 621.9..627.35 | 0.04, 20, 18.1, 19.1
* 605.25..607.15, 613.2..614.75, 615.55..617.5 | -0.04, 20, 18.4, 18.8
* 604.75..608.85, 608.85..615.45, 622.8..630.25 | -0.01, 20.2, 18.5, 19.8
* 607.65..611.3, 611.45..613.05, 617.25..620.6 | 0.00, 20.3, 18.7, 19.8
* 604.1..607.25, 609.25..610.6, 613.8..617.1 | -0.02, 20.2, 19.1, 19.7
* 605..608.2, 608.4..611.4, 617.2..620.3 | -0.02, 20.2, 18.6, 19.8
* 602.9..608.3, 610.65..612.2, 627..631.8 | 0.00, 20.5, 19.2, 20.1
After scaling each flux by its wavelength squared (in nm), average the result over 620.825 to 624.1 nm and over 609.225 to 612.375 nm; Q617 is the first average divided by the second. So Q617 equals 0.94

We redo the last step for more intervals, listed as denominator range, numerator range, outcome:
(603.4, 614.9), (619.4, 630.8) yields 0.97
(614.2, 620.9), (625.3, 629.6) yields 1.03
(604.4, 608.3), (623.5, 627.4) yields 0.96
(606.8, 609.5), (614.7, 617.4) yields 0.95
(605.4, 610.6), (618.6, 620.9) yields 0.97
